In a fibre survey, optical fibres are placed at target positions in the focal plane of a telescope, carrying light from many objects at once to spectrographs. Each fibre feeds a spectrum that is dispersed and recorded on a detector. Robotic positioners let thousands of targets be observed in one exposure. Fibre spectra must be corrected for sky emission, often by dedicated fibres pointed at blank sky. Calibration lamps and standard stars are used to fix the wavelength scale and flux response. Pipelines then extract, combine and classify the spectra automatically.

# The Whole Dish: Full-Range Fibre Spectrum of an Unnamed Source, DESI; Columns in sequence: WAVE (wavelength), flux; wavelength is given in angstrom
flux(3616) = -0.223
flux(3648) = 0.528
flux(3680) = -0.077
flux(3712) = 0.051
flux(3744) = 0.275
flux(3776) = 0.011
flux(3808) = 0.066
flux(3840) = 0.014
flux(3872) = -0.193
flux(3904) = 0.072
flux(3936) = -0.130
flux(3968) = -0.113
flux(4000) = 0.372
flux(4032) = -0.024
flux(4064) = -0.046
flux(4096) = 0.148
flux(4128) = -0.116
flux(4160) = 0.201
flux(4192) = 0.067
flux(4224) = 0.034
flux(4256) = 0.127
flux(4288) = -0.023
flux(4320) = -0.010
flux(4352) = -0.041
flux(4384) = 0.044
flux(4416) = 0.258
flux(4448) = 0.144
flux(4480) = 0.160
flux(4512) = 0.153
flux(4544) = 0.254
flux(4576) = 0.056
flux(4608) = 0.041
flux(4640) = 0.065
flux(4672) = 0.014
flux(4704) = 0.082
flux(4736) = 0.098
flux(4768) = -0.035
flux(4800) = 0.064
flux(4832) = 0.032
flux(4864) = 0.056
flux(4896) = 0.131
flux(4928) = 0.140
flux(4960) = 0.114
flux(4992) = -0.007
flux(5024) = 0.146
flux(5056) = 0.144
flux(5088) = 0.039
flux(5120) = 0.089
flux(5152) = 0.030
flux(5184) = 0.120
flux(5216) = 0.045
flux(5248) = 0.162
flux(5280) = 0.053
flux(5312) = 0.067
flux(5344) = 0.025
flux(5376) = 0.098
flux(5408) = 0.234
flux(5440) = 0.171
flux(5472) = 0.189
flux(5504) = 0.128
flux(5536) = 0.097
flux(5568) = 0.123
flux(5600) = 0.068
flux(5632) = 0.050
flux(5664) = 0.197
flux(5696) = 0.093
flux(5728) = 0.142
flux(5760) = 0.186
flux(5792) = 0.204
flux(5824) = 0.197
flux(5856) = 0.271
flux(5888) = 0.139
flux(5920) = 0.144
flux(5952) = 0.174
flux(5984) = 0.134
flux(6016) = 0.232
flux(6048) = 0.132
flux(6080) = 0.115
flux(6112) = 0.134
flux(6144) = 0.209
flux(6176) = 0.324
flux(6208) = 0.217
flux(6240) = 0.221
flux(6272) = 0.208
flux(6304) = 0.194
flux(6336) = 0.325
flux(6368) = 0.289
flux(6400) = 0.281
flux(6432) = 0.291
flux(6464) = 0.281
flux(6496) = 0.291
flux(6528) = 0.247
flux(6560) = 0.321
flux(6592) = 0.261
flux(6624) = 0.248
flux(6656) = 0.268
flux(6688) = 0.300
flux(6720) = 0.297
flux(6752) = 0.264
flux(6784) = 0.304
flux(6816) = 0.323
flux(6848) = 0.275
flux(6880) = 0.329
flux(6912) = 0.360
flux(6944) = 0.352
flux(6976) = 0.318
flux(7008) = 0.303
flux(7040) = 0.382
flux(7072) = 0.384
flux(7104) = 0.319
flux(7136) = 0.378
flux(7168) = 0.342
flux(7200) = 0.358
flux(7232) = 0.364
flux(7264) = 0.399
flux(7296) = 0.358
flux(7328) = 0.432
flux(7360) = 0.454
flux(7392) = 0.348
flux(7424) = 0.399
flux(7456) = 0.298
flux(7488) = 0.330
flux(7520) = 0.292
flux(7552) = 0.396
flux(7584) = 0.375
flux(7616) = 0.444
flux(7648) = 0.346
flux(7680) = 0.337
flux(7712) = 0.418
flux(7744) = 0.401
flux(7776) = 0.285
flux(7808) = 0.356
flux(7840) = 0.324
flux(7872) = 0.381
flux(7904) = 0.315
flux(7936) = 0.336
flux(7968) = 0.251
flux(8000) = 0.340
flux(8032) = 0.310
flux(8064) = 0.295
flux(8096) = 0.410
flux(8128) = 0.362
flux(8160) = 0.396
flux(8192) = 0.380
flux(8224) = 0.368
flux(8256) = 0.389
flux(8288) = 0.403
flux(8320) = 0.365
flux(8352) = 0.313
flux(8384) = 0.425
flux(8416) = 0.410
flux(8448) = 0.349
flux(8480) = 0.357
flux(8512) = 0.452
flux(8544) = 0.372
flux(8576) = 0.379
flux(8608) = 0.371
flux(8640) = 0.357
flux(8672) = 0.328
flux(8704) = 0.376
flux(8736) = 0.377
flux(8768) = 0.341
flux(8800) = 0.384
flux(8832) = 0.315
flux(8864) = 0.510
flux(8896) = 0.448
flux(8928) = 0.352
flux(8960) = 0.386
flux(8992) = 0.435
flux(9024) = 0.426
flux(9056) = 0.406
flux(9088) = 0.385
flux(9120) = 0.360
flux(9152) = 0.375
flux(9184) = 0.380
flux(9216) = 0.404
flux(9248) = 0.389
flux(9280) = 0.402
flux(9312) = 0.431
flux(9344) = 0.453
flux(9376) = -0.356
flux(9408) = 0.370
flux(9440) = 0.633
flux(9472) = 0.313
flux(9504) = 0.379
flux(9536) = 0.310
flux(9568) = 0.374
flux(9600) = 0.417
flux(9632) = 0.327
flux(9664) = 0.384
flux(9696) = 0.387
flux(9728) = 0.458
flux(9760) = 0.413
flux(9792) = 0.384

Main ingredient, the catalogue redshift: 0.541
